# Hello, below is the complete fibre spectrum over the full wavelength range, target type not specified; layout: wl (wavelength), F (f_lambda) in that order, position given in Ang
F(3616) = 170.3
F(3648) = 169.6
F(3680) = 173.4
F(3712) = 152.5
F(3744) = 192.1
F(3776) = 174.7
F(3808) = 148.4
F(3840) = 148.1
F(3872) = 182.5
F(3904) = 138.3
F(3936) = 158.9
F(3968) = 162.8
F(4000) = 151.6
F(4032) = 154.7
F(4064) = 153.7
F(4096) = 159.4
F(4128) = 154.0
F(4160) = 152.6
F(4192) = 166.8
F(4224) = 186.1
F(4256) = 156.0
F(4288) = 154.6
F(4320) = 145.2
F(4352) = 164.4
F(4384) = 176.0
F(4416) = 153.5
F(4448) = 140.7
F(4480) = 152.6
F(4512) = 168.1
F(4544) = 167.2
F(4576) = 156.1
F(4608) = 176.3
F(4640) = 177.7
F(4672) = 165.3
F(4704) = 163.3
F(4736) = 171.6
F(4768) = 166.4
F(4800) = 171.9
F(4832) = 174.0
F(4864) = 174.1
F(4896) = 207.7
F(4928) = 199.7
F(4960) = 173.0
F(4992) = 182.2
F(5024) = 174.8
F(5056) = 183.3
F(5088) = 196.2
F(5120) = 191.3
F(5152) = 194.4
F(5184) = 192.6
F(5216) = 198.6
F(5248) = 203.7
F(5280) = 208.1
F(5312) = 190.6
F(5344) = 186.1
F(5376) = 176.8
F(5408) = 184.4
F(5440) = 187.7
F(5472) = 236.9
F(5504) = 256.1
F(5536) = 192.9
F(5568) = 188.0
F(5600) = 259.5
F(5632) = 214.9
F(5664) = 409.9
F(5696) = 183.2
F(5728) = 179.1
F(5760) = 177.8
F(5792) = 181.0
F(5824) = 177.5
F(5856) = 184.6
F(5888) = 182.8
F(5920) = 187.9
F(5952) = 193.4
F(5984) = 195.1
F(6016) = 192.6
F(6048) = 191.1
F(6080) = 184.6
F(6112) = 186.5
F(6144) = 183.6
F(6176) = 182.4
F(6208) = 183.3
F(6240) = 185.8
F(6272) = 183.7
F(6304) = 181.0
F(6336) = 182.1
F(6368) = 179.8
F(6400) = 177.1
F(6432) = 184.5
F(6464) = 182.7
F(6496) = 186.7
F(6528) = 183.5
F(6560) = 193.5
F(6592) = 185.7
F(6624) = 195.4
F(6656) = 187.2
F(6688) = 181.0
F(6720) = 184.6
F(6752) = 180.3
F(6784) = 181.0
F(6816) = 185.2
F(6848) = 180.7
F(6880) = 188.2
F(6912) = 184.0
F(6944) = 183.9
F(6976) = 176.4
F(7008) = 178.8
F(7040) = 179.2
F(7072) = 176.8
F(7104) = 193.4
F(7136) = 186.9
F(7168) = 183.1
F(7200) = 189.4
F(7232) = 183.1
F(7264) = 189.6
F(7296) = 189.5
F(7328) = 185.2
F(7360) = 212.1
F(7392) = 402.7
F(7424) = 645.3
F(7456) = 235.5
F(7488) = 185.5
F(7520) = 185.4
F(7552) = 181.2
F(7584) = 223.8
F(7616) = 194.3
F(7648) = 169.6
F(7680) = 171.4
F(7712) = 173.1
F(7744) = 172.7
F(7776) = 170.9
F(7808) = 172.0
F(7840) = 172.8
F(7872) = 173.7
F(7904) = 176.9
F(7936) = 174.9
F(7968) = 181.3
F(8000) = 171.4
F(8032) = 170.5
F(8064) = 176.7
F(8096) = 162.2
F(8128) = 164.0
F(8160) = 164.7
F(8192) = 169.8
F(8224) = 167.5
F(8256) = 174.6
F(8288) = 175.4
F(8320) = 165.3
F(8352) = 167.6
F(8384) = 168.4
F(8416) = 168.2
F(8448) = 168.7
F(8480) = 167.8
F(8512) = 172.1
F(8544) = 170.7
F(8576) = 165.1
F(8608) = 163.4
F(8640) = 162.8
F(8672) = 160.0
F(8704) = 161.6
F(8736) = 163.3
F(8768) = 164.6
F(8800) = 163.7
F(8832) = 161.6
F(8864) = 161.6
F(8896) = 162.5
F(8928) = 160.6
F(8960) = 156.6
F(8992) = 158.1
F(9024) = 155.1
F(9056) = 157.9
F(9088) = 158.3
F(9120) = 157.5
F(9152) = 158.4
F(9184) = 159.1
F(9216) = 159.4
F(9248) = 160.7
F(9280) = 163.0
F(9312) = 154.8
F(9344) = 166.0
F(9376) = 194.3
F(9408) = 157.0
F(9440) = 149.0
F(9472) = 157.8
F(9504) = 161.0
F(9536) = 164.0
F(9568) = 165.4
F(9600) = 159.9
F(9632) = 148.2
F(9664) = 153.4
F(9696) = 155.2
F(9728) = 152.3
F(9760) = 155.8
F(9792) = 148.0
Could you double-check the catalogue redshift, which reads 0.129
